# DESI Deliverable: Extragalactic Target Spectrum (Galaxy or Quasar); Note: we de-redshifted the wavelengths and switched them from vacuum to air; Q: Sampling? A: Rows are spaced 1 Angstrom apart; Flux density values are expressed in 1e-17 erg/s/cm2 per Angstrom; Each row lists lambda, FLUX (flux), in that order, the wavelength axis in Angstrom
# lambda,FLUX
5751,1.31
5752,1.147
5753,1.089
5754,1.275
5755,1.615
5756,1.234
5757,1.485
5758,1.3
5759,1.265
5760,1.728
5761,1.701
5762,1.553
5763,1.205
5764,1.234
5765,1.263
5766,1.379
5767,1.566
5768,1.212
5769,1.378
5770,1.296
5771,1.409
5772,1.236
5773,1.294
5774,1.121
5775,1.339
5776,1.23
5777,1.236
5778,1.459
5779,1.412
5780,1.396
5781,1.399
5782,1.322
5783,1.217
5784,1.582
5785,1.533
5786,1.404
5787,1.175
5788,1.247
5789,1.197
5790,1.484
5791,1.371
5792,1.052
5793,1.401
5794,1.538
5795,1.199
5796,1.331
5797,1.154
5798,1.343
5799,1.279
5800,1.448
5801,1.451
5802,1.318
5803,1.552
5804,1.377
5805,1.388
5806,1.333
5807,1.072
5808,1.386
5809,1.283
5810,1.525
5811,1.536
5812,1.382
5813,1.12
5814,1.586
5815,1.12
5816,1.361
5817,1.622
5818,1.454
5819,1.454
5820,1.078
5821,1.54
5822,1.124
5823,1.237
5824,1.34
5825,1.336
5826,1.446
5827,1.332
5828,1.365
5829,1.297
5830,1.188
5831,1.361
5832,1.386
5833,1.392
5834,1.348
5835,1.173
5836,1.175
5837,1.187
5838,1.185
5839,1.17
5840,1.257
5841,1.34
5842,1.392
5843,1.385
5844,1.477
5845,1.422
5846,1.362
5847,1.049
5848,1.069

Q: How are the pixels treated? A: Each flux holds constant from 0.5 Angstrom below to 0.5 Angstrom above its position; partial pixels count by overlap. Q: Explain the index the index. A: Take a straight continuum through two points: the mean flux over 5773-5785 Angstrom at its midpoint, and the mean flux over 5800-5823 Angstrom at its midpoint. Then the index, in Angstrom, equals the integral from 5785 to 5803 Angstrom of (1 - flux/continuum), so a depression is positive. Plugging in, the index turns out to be 0.3 Angstrom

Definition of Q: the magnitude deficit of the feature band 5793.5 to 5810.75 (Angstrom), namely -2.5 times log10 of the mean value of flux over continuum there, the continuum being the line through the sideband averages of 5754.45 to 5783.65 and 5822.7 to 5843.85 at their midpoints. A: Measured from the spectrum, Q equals -0.02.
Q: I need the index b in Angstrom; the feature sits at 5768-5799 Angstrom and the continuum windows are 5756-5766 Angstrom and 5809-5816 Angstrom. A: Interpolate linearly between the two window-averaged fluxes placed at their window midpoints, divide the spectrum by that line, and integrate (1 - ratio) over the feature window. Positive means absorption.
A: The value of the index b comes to 1.49 Angstrom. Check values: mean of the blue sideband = 1.4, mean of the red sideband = 1.37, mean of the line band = 1.32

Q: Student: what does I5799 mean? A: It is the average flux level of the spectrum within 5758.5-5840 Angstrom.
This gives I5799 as 1.34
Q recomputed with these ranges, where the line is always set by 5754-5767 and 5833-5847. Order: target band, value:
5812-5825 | -0.010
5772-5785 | 0.039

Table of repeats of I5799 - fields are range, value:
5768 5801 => 1.33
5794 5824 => 1.35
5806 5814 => 1.35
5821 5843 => 1.3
